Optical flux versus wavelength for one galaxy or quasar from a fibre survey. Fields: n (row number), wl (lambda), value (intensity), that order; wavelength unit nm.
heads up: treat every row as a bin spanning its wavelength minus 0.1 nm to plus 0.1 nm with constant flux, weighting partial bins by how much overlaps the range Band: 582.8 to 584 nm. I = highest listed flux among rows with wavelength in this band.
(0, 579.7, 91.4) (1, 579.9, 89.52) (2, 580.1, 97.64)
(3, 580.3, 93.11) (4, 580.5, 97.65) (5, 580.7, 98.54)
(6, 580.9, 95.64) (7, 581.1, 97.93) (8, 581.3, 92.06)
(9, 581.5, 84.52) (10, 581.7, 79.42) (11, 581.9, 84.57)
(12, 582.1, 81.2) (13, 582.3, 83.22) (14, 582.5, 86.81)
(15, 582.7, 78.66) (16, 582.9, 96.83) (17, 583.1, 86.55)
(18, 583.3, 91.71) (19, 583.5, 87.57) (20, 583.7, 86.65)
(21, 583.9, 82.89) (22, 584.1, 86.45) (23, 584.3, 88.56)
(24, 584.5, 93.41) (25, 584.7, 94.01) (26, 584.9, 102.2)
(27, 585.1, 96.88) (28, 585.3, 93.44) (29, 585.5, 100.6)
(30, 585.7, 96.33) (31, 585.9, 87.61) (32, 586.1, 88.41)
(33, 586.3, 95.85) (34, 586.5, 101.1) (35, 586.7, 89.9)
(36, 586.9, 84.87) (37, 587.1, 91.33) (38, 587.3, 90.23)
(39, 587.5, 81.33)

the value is 96.83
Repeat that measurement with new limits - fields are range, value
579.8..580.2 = 97.64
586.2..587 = 101.1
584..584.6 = 93.41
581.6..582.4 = 84.57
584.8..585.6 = 102.2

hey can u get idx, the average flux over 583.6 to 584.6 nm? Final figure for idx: 87.6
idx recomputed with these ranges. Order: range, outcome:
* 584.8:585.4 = 97.5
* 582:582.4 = 82.2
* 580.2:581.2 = 96.6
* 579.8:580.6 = 94.5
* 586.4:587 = 92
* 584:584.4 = 87.5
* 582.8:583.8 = 89.9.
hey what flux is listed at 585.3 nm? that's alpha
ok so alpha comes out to 93.44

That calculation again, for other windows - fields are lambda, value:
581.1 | 97.93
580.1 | 97.64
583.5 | 87.57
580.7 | 98.54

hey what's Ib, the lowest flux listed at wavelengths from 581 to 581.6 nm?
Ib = 84.52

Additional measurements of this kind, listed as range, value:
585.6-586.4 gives 87.61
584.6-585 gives 94.01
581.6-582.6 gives 79.42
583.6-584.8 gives 82.89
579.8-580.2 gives 89.52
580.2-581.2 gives 93.11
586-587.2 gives 84.87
